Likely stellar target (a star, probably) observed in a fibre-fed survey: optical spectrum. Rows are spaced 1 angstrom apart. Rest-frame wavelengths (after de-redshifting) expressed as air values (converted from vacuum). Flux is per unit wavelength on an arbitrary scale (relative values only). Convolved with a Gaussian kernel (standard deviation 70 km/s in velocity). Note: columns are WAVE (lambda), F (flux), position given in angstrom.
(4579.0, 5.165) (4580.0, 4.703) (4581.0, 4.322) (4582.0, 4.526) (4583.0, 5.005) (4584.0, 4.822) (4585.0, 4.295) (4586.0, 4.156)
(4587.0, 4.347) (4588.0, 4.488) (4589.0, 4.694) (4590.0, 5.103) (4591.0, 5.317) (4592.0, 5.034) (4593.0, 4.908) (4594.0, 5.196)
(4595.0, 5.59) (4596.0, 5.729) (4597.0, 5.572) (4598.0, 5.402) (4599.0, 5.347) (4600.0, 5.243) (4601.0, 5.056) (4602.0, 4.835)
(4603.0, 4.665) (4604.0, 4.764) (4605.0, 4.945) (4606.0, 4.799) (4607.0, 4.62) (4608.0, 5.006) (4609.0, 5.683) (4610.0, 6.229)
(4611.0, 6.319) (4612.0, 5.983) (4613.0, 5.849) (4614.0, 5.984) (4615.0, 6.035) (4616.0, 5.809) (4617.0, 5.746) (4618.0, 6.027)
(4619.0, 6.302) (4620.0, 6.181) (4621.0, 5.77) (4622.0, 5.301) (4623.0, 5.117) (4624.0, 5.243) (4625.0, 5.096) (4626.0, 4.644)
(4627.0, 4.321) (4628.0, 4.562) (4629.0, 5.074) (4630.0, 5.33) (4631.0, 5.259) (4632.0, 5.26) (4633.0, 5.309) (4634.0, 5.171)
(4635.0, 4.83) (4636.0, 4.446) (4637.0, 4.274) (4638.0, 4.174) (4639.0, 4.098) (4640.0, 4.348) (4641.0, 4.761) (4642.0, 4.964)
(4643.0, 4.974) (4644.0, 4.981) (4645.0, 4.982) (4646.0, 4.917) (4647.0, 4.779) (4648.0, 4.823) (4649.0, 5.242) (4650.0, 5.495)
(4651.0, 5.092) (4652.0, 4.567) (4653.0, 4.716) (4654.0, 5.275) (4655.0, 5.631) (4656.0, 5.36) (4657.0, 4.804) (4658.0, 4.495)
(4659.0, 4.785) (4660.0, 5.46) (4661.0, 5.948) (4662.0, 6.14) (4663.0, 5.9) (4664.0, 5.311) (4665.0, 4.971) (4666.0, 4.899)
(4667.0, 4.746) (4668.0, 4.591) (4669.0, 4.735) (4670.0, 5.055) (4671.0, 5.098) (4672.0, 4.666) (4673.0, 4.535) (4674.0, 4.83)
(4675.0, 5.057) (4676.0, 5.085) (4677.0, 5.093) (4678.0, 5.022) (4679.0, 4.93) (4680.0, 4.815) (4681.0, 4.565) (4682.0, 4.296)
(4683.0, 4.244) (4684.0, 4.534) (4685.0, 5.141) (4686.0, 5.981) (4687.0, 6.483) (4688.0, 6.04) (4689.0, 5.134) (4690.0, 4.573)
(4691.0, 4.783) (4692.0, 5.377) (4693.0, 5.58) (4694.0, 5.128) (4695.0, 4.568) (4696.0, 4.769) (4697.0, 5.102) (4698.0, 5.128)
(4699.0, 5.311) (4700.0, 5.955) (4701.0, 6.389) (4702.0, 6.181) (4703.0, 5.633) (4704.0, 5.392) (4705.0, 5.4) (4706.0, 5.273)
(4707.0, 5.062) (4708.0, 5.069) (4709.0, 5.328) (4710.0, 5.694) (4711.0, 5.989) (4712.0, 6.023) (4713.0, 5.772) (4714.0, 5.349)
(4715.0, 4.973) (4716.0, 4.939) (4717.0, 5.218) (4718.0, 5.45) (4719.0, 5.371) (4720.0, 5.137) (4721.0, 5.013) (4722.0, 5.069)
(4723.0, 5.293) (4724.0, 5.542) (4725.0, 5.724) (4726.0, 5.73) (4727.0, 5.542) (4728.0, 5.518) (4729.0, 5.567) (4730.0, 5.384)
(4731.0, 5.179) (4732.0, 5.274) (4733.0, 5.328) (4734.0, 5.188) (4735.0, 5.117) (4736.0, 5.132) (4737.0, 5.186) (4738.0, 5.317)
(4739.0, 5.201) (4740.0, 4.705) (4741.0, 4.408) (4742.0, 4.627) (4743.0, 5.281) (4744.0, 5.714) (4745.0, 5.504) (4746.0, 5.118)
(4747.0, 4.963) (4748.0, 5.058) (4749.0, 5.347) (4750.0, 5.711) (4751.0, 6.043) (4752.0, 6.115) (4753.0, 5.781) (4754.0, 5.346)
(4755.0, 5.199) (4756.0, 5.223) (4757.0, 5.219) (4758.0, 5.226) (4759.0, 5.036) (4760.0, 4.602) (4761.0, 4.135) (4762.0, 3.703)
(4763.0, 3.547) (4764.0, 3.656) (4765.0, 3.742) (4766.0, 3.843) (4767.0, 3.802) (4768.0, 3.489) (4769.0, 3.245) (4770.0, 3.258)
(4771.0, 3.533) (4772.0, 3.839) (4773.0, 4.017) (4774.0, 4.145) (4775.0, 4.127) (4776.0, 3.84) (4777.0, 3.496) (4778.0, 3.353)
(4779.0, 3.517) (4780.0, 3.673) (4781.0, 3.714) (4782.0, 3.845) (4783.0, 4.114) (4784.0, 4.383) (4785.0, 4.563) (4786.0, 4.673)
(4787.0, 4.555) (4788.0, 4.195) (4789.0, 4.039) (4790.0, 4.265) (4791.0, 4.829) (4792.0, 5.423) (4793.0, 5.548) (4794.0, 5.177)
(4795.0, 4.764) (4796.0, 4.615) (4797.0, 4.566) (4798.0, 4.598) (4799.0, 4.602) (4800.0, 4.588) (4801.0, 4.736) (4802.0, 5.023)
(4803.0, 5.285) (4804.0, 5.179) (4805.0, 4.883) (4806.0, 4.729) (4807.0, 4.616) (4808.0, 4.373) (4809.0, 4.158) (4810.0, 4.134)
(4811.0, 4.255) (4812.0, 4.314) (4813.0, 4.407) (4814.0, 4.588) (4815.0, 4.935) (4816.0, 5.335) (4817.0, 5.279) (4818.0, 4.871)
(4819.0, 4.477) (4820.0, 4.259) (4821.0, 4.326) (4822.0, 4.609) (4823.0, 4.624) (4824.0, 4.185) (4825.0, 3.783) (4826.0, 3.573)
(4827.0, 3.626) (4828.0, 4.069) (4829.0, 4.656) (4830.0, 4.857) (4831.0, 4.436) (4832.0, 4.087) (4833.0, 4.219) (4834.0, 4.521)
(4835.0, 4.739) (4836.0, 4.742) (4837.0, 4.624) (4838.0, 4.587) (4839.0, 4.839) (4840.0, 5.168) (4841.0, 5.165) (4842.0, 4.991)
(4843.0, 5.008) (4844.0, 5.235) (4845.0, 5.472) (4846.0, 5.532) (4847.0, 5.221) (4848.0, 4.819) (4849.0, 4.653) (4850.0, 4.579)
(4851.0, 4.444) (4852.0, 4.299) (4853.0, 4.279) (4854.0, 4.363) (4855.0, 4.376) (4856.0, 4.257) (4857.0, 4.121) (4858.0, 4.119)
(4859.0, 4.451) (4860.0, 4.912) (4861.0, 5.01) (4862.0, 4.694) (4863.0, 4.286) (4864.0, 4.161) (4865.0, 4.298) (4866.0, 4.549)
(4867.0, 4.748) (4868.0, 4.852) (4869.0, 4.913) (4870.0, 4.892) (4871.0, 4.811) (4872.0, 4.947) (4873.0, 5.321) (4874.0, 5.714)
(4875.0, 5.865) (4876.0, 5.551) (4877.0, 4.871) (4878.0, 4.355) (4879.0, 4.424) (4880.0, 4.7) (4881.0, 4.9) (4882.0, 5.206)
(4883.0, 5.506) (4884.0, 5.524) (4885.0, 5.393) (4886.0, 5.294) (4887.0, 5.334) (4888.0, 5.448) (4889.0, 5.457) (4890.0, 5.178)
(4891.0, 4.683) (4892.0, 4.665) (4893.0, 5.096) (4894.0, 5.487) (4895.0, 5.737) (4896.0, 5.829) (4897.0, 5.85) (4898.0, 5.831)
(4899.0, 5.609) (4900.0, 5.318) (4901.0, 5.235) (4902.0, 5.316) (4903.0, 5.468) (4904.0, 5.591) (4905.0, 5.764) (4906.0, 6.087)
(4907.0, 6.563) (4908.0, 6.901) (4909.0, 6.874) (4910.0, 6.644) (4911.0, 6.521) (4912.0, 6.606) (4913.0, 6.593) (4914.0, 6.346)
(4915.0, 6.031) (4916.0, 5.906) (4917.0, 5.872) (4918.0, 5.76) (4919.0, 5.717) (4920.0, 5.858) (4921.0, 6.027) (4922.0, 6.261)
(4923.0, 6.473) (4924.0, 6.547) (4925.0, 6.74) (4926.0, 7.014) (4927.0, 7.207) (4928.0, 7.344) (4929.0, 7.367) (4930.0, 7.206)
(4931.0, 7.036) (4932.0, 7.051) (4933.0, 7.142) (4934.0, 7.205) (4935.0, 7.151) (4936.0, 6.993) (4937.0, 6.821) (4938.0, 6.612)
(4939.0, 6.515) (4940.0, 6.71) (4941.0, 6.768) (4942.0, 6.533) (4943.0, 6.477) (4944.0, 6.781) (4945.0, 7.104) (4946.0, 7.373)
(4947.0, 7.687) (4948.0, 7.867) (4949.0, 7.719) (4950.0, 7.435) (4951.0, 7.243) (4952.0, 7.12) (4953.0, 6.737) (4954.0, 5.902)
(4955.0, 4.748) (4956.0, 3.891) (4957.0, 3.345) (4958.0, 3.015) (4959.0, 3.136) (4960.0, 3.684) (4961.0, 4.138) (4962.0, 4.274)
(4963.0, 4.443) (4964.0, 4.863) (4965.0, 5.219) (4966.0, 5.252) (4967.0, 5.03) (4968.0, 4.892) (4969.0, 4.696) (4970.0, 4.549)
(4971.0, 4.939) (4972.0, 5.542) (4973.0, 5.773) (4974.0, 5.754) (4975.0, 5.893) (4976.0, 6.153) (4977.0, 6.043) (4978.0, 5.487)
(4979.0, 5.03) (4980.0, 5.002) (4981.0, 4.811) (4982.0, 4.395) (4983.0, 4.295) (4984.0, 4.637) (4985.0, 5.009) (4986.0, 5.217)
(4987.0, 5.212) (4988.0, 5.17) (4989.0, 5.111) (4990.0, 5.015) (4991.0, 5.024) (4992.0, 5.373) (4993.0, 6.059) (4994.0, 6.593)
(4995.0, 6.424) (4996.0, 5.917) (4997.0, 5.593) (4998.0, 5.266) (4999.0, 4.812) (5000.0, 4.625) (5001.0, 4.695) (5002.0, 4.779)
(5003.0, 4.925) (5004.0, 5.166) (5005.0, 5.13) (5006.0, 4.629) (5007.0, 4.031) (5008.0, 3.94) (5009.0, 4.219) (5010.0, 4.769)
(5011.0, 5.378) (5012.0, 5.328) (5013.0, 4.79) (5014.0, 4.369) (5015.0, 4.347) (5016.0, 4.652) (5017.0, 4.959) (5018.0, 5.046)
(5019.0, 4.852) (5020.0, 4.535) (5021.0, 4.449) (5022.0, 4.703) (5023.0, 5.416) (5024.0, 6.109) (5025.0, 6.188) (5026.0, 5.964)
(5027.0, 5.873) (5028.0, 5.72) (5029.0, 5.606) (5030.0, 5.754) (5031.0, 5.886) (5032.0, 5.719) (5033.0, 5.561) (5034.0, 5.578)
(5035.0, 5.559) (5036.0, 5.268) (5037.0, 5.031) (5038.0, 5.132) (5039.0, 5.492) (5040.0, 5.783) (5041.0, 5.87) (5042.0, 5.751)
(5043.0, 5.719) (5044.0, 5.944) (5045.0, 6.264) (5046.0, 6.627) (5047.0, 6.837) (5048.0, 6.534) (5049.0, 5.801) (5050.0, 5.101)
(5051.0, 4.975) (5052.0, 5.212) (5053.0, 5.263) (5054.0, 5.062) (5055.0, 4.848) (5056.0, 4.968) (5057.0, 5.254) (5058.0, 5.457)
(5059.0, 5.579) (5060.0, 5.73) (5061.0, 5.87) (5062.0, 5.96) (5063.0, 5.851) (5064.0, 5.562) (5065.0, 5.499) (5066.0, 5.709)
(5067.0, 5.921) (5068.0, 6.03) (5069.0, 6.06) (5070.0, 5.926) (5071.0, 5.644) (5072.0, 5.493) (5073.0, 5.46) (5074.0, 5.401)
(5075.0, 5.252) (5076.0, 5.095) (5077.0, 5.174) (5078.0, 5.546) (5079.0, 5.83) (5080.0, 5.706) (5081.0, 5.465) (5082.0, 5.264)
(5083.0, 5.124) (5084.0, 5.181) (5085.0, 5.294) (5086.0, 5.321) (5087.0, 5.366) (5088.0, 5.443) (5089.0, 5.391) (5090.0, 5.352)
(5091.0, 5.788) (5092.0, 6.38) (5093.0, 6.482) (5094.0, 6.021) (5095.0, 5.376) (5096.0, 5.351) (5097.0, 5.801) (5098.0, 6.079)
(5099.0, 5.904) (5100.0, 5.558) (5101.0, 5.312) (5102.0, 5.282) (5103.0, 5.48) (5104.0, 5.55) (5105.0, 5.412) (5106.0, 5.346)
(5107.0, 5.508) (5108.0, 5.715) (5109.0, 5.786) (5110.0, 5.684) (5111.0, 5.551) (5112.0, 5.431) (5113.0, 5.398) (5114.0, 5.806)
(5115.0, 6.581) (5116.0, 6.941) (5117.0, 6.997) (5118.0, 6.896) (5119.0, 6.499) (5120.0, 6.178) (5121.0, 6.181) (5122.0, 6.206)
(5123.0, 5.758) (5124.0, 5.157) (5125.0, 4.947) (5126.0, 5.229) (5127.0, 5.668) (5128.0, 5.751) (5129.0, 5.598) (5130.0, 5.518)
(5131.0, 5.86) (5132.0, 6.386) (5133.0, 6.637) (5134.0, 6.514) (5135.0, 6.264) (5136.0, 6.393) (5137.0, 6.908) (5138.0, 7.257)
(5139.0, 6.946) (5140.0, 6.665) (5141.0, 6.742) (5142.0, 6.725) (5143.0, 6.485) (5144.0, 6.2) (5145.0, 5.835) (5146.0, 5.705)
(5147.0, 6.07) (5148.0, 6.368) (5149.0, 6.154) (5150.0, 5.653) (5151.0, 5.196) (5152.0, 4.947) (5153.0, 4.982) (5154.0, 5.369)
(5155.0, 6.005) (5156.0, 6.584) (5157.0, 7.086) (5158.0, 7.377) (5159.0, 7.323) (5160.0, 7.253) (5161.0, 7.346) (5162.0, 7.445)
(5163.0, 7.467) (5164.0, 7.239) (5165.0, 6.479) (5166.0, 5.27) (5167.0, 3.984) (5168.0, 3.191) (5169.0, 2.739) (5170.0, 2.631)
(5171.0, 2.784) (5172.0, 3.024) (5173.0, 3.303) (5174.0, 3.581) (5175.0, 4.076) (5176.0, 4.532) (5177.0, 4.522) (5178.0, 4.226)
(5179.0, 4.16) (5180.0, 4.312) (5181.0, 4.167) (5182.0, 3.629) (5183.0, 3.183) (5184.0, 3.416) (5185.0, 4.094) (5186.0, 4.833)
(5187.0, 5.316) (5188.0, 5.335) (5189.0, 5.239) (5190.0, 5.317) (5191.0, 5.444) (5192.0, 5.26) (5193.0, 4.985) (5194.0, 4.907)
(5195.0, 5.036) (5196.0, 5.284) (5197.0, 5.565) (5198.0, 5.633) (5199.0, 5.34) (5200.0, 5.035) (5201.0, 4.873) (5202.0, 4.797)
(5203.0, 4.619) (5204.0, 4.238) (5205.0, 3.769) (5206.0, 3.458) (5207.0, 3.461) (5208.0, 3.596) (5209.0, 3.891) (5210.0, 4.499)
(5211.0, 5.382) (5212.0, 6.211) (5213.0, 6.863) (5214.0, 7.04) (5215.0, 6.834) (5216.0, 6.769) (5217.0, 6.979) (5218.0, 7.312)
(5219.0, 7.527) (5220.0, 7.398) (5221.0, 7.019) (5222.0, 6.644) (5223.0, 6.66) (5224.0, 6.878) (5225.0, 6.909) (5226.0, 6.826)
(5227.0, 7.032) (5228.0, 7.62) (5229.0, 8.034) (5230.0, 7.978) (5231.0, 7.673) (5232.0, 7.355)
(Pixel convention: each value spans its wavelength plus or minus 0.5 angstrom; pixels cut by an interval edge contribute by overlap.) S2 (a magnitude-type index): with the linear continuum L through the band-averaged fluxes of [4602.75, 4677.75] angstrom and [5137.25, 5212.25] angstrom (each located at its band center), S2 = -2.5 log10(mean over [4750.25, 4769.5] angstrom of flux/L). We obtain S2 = 0.12 mag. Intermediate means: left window 5.14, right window 5.16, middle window 4.59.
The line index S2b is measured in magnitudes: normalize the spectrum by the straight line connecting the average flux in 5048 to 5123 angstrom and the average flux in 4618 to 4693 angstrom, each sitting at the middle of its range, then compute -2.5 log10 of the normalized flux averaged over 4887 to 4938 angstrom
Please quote -0.14 mag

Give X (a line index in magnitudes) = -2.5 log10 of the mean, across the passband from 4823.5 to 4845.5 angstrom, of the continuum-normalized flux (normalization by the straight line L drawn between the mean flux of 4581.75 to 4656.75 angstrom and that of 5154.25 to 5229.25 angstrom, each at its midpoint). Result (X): 0.14 mag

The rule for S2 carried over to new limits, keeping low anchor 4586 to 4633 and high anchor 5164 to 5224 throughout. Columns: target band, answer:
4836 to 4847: 0.02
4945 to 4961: -0.14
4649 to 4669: 0.02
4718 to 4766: 0.02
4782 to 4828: 0.14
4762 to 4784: 0.36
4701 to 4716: -0.06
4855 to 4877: 0.08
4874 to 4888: -0.01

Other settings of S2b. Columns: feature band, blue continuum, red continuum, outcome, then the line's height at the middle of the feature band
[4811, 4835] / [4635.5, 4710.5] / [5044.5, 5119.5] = 0.19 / 5.3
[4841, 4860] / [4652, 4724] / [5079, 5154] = 0.16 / 5.45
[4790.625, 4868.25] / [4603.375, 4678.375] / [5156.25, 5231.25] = 0.13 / 5.24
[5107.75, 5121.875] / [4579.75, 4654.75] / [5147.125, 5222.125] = -0.17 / 5.22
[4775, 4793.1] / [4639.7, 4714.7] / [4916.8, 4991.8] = 0.28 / 5.42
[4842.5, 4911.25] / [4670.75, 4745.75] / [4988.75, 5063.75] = 0.03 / 5.3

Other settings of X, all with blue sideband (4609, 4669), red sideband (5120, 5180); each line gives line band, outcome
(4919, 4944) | -0.23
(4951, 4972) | 0.15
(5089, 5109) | -0.01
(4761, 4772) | 0.42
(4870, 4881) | 0.08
